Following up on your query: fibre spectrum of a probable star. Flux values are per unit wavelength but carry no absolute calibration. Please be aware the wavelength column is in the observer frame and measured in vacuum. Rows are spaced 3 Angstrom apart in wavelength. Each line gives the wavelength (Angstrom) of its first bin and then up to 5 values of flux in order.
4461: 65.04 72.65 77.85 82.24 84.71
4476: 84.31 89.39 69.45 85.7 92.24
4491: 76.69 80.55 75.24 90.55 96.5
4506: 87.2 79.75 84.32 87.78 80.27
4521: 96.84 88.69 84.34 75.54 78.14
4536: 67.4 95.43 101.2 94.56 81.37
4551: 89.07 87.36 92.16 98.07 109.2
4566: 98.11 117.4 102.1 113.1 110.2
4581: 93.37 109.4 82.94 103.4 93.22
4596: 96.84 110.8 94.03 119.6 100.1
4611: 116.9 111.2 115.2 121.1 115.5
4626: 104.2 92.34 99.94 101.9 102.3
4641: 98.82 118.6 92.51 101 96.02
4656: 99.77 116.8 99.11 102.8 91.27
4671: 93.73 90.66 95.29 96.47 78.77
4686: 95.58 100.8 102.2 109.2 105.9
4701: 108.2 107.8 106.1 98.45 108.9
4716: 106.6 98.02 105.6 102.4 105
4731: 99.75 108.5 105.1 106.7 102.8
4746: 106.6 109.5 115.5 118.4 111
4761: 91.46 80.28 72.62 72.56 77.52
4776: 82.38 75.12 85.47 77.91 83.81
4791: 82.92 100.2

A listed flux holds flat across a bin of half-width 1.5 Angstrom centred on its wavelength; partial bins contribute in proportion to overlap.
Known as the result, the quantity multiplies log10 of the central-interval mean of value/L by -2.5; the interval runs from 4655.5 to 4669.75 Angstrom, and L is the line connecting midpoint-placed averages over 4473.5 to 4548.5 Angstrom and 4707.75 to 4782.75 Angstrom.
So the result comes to -0.09 mag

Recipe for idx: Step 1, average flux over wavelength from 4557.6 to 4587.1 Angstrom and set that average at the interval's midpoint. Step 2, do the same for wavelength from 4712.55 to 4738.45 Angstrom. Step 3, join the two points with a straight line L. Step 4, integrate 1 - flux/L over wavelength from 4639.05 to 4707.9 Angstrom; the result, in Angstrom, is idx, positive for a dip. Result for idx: 2.57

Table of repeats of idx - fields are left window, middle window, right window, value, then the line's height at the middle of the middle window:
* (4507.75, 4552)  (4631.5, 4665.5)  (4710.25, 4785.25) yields -3.88 Angstrom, 92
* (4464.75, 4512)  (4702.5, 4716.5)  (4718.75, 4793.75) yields -1.87 Angstrom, 93.1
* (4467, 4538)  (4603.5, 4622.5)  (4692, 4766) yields -4.12 Angstrom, 93.7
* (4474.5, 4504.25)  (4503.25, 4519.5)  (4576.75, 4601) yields 0.48 Angstrom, 87.5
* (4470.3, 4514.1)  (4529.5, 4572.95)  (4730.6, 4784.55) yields -3.09 Angstrom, 86.5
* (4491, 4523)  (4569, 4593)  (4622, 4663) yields -1.94 Angstrom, 94.9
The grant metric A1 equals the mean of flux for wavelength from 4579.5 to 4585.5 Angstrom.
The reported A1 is 101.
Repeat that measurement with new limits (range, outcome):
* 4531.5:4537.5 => 72.8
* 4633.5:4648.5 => 103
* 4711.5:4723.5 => 105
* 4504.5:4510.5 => 83.5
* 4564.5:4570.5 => 108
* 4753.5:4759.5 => 115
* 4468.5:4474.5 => 83.5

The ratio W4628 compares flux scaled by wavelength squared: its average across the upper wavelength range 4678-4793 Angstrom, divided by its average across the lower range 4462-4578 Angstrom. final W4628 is 1.21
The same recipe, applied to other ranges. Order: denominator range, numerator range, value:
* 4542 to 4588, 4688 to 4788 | 1.07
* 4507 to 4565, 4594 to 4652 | 1.25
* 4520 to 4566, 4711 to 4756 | 1.29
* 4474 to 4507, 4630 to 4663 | 1.30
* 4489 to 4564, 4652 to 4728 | 1.24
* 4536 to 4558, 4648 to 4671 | 1.17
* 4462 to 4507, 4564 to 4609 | 1.30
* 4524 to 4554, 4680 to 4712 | 1.27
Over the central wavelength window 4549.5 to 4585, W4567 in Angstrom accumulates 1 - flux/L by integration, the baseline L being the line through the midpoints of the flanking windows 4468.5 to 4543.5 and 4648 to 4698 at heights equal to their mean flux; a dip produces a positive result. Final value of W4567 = -4.7 Angstrom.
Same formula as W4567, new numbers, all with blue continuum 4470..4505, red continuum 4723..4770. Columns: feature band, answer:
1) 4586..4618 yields -4.3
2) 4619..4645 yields -3.3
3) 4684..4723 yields -2.1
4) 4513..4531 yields 0.1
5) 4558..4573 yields -2.6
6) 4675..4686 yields 0.7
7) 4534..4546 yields -0.2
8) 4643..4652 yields -0.8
